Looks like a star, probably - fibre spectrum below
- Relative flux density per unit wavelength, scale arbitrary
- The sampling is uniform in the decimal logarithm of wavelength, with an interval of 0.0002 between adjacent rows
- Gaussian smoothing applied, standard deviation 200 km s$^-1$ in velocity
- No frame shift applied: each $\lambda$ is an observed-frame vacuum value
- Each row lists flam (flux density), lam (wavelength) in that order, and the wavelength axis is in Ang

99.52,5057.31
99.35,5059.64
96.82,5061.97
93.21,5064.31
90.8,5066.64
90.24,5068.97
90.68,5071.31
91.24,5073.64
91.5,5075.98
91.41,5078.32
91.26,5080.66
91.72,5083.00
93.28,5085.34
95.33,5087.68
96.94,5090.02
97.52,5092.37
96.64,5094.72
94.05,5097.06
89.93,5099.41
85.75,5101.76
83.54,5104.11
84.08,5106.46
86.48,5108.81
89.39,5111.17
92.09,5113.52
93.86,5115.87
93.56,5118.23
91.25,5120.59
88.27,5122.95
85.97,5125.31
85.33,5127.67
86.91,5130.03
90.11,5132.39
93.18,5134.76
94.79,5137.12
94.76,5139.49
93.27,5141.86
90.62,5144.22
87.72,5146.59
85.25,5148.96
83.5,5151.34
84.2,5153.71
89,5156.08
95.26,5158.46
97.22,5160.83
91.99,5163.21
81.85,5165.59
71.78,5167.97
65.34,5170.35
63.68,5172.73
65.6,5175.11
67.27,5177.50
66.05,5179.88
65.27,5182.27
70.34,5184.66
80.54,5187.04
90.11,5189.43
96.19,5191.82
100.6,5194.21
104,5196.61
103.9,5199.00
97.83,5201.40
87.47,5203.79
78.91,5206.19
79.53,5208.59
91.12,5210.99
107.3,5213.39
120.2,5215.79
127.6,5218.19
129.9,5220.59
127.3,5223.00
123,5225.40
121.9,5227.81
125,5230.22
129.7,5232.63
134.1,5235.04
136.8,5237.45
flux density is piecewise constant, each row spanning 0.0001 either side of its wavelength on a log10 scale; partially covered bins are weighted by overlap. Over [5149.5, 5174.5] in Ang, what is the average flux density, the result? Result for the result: 82.1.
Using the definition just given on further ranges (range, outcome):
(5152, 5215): 84.6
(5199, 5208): 89.6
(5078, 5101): 93.8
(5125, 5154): 89.1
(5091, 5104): 92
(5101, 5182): 85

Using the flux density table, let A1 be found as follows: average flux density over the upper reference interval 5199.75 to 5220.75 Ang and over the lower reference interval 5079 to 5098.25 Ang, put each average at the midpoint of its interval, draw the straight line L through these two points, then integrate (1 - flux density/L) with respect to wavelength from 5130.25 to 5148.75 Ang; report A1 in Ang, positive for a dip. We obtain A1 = 1.1 Ang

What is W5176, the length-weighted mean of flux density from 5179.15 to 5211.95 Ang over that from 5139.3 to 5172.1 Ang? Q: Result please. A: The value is 1.0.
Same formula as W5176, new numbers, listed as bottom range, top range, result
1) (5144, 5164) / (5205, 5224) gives 1.20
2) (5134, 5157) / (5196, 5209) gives 1.03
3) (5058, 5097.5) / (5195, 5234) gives 1.17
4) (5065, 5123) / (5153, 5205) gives 0.91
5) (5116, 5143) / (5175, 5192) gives 0.82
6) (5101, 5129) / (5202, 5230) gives 1.23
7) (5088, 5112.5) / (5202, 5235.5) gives 1.24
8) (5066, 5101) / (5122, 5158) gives 0.96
